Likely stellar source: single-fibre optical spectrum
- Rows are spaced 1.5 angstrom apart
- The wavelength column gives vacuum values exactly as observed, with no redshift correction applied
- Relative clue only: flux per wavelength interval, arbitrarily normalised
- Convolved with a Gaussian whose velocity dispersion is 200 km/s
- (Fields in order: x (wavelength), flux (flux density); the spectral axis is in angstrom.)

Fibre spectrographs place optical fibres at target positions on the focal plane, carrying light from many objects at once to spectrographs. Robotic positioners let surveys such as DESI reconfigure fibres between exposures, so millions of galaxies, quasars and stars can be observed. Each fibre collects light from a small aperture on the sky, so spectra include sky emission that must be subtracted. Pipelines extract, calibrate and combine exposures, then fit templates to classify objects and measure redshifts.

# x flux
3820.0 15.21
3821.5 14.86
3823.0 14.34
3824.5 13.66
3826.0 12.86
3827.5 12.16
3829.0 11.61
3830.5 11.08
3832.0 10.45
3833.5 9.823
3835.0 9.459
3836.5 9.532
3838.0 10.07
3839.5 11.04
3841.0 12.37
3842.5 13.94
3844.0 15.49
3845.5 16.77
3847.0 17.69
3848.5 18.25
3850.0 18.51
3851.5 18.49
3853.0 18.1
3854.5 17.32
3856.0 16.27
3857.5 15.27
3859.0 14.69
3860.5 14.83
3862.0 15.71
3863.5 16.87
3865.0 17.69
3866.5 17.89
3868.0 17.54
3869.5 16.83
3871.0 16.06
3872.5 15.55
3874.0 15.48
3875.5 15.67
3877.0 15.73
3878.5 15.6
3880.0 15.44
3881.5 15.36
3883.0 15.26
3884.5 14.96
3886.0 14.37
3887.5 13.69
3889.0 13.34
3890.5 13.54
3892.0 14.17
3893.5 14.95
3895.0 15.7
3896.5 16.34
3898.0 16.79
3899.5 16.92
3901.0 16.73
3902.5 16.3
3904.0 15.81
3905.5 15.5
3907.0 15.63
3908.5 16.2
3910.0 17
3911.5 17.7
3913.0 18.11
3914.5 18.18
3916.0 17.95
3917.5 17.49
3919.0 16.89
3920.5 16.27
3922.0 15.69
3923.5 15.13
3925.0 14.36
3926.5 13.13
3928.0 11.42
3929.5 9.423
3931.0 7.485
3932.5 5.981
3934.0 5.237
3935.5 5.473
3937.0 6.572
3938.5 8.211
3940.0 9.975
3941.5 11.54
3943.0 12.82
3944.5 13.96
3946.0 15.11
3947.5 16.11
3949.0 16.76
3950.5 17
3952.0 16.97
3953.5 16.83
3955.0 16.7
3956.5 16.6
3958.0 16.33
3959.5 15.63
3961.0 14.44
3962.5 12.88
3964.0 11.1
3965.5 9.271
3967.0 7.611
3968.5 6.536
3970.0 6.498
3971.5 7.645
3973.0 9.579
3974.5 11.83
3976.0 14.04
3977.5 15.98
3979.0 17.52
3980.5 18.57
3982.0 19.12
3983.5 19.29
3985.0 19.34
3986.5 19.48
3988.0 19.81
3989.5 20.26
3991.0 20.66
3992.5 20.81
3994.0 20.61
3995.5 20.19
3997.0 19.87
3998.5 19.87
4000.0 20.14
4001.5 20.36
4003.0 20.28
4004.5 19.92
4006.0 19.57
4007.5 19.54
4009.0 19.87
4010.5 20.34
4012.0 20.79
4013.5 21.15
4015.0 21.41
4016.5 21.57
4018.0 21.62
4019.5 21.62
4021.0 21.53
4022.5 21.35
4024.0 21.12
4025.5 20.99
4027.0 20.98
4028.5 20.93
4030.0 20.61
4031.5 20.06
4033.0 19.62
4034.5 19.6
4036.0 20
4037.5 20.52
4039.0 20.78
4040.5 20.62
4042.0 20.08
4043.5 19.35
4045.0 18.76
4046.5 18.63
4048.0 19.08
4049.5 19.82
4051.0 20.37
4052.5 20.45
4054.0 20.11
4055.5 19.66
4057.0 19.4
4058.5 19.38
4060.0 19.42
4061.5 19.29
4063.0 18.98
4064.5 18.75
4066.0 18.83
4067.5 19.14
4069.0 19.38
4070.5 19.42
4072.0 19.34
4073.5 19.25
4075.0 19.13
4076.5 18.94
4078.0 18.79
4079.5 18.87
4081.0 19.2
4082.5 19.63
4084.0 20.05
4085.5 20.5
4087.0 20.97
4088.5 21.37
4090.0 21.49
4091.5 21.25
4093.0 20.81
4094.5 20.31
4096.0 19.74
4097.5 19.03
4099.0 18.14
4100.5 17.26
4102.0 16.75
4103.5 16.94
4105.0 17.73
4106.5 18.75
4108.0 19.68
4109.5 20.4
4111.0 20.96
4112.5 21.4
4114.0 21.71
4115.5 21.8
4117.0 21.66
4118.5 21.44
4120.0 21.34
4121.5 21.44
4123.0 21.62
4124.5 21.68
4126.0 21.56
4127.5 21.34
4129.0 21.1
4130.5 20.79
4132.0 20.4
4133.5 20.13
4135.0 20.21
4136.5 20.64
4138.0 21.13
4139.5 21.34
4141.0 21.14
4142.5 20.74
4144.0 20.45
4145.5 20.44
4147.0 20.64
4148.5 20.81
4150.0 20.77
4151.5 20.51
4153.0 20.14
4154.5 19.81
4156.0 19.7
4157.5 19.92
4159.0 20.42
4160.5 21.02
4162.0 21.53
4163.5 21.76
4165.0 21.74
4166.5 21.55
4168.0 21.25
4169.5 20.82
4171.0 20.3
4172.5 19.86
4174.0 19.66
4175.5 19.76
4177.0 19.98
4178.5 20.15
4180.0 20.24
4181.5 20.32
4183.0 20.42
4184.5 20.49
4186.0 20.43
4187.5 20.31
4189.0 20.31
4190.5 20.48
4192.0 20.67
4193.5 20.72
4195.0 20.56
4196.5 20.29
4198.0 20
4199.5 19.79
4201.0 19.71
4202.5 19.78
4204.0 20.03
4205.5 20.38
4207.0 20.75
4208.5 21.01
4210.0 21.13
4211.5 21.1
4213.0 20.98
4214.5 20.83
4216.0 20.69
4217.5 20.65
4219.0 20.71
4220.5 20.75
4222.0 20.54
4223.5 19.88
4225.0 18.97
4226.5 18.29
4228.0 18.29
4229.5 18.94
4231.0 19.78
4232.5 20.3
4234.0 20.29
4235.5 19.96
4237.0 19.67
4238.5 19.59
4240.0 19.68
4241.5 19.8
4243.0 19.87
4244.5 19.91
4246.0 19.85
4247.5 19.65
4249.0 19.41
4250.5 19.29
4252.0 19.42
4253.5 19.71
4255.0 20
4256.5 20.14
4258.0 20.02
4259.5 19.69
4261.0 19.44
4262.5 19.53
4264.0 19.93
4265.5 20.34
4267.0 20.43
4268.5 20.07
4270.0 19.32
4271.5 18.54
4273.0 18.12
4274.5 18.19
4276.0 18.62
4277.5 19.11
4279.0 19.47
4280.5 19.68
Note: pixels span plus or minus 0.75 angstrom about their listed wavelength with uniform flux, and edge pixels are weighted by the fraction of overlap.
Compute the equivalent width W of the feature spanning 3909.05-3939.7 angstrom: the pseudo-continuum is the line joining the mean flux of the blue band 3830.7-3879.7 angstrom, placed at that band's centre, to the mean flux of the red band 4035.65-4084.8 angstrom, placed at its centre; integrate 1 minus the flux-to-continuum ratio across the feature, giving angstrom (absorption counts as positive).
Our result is 6.8 angstrom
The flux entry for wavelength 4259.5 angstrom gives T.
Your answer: 19.69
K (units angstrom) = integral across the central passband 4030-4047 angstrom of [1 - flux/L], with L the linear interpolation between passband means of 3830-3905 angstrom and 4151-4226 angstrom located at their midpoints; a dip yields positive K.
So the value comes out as -1.8 angstrom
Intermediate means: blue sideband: 15.1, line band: 19.9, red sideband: 20.4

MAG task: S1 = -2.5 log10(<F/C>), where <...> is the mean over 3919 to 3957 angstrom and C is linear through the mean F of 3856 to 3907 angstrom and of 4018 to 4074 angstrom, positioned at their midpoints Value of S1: 0.33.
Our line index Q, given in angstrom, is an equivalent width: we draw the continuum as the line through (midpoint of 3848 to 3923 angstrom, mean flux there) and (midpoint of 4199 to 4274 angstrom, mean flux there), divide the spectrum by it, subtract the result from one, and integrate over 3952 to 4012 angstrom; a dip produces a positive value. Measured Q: 2.3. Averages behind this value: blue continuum 16.2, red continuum 19.9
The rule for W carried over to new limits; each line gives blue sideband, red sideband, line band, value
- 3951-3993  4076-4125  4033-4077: -3.1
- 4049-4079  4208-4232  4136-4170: -1.7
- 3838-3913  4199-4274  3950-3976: 6.6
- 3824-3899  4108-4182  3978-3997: -2.3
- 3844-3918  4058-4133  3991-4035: -4.9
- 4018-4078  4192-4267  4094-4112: 1.0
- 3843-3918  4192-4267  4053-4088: -2.2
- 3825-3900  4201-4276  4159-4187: -2.4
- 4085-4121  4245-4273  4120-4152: -1.5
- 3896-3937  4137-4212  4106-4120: -1.4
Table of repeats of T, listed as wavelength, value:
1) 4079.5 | 18.87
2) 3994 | 20.61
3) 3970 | 6.498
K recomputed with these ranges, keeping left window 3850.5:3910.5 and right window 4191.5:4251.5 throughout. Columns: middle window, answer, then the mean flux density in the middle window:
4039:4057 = -1.82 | 19.8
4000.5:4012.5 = -1.81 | 20.1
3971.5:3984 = 1.40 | 15.2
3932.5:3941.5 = 5.00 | 7.37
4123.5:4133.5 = -1.14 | 21.1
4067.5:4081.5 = -0.68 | 19.1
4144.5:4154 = -0.67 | 20.5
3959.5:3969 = 3.42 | 10.8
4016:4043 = -4.61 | 20.7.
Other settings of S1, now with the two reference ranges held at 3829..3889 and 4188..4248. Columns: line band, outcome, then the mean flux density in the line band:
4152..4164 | -0.07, 20.5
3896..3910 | -0.05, 16.3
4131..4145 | -0.09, 20.7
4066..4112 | -0.07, 19.4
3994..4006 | -0.18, 20.1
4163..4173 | -0.09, 21.1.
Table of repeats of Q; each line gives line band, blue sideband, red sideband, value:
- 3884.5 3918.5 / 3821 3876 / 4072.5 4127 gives -0.3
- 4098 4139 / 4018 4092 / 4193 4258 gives -0.6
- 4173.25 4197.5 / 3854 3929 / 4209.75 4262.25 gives -1.2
